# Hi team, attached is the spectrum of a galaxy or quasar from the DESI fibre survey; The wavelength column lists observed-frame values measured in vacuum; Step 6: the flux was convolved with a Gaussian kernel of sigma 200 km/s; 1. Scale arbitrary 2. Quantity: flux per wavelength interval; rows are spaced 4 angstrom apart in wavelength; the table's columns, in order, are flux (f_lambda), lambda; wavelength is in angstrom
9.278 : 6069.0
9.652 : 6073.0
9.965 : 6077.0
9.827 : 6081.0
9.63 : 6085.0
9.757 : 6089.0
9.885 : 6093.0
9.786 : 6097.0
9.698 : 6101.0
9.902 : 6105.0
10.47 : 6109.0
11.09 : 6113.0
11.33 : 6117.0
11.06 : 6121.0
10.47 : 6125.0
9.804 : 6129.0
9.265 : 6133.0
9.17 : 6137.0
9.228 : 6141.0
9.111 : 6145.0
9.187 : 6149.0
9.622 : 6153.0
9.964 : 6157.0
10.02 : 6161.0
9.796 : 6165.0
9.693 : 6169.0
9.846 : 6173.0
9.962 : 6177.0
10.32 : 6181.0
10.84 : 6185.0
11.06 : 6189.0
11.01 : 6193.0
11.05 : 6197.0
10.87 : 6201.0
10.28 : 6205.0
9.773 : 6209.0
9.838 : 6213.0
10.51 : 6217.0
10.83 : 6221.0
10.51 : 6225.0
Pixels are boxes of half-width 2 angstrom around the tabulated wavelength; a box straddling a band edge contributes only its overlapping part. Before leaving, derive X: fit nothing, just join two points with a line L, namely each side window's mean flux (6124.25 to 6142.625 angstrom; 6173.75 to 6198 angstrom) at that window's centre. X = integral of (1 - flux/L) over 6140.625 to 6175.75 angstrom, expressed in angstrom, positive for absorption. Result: 1.5 angstrom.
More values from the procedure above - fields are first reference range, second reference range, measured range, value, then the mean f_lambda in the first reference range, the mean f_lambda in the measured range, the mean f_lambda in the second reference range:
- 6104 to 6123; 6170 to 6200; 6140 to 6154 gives 1.9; 10.8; 9.27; 10.6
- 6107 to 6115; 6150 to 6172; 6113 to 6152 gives 1.7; 10.8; 9.91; 9.79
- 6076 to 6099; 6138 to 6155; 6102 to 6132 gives -3.1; 9.8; 10.5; 9.28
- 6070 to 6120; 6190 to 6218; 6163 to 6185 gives 0.8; 10.1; 10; 10.5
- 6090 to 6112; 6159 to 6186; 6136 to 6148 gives 1.0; 9.99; 9.17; 10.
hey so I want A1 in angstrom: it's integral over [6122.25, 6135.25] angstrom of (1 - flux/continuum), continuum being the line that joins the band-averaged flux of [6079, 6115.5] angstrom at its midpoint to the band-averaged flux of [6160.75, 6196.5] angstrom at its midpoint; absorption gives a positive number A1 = 0.3 angstrom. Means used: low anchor 10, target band 9.9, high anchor 10.3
